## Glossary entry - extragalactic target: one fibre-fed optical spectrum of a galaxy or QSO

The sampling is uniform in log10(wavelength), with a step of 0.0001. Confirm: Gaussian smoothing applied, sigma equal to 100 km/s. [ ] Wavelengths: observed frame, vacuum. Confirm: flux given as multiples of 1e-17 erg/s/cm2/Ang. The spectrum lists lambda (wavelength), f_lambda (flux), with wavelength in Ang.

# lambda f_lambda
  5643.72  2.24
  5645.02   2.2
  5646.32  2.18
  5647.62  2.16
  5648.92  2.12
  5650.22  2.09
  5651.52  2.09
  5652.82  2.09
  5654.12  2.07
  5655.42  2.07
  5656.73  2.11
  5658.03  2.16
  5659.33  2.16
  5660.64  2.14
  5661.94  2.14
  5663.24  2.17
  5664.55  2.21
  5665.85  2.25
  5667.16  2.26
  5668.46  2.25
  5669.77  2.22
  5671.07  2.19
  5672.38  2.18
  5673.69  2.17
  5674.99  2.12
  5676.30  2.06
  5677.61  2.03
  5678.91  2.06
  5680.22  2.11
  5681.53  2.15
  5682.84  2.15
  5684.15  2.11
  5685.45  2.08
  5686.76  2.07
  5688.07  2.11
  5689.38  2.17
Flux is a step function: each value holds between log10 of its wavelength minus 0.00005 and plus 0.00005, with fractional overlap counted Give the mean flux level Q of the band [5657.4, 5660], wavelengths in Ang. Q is 2.16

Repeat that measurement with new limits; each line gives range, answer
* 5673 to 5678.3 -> 2.1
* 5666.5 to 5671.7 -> 2.23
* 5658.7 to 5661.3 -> 2.15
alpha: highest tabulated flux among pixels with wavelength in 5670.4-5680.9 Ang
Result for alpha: 2.19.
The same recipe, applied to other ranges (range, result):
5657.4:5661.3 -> 2.16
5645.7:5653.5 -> 2.18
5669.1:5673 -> 2.22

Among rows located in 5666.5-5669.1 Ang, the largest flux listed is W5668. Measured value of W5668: 2.26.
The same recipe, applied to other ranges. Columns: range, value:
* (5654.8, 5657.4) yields 2.11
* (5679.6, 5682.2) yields 2.15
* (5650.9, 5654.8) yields 2.09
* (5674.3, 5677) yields 2.12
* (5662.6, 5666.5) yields 2.25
